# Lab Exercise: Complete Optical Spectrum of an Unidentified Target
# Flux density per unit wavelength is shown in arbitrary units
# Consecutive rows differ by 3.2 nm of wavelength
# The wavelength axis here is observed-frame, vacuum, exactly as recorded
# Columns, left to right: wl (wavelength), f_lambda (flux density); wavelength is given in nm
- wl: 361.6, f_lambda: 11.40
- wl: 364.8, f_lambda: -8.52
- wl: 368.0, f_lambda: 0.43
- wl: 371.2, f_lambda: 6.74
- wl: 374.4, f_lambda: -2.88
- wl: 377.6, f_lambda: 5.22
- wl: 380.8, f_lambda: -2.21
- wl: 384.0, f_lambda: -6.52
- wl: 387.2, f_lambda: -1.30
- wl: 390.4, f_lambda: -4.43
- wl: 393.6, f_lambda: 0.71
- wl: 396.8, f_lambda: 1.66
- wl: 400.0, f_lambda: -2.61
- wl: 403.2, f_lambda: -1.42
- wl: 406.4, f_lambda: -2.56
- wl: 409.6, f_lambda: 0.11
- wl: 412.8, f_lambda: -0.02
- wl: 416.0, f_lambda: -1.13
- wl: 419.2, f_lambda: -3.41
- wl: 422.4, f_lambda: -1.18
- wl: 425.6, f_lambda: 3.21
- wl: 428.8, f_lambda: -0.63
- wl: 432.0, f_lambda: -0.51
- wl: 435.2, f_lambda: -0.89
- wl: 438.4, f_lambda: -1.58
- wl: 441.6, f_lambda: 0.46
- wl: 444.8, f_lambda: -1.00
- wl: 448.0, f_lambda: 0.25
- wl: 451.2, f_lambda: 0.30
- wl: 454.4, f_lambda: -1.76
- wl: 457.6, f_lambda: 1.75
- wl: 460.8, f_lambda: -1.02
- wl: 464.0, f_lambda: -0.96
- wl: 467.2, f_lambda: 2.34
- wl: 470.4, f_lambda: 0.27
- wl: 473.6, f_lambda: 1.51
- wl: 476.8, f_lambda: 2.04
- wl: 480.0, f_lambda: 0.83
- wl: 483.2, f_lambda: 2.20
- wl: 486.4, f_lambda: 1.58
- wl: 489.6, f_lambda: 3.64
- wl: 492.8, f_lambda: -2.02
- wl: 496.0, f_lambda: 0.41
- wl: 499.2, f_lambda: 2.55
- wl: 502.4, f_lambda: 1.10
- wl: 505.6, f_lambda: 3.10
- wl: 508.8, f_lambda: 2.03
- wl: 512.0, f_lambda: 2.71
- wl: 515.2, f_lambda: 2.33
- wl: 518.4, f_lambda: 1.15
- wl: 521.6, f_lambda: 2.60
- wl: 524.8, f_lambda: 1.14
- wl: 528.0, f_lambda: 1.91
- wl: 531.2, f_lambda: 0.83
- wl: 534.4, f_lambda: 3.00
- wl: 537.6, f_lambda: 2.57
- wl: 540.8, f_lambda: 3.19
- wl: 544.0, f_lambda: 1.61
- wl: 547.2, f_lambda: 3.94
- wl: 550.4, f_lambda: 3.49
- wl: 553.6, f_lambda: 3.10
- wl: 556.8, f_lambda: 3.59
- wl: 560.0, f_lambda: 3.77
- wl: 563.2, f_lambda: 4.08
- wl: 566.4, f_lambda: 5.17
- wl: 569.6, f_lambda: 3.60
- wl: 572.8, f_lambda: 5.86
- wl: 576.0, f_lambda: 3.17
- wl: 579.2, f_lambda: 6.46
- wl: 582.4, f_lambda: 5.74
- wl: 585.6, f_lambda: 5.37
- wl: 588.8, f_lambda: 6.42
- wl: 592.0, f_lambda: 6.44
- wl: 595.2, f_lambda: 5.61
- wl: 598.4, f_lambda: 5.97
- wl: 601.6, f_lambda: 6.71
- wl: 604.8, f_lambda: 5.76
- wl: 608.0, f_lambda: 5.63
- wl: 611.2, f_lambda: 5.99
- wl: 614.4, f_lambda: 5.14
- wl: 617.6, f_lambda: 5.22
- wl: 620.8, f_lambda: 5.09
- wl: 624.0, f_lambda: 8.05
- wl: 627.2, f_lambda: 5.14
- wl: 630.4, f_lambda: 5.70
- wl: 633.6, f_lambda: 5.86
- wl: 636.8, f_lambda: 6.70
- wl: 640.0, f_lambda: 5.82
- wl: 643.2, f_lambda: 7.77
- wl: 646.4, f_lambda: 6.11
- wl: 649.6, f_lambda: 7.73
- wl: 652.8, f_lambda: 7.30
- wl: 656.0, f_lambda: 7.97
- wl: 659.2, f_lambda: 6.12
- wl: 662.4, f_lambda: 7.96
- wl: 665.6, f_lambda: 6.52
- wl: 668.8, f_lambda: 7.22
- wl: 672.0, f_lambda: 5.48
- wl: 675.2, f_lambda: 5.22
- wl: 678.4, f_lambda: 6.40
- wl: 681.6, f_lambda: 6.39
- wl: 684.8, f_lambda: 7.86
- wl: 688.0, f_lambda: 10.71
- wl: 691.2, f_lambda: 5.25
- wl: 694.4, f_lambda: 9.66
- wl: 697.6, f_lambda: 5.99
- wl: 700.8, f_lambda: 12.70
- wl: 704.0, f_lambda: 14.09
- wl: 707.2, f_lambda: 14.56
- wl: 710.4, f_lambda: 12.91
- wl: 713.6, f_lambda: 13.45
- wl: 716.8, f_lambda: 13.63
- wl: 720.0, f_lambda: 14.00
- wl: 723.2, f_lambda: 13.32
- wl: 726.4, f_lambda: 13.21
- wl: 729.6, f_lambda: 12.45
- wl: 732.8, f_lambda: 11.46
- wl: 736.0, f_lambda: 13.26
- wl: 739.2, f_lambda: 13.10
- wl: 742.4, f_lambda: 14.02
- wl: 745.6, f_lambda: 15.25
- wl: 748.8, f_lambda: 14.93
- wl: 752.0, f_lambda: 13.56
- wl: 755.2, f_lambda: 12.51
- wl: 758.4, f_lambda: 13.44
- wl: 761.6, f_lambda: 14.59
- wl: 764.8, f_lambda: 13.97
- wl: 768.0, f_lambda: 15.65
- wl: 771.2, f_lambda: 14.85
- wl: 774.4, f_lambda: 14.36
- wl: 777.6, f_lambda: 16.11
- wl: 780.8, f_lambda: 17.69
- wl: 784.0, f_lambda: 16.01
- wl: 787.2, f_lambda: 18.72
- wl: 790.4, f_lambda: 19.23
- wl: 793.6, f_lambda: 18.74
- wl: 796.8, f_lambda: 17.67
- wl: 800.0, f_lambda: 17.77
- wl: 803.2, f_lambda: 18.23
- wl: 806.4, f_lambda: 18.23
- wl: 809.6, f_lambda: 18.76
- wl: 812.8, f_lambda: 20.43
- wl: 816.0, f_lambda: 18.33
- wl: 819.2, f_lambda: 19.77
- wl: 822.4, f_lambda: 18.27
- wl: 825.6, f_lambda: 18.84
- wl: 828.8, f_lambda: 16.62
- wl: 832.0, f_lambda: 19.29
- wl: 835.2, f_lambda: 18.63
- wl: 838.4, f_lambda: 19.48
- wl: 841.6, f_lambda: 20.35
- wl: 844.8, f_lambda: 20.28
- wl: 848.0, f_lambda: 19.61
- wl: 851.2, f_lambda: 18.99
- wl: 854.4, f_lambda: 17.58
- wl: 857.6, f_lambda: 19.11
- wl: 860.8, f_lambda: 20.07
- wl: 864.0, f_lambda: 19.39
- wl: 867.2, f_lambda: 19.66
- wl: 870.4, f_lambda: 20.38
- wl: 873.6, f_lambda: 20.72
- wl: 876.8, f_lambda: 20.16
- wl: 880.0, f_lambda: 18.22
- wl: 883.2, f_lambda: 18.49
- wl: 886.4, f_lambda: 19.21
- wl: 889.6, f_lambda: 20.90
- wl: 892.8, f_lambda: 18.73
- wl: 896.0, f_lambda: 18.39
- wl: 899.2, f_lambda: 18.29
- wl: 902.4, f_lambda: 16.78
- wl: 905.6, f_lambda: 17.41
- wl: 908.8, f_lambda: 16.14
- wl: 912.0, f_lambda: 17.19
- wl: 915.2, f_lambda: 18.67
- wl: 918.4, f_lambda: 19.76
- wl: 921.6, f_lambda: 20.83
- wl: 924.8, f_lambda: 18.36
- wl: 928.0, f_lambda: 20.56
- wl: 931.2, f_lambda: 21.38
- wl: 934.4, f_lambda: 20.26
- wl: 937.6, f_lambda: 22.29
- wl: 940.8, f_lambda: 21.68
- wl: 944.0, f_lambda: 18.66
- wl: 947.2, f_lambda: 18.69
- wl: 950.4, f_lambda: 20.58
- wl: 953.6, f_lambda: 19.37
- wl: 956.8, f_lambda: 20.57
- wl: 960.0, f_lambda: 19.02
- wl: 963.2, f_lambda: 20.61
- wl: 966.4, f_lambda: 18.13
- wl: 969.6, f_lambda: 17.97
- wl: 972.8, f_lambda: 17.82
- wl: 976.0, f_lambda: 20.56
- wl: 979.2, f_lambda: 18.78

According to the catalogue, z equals 0.76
